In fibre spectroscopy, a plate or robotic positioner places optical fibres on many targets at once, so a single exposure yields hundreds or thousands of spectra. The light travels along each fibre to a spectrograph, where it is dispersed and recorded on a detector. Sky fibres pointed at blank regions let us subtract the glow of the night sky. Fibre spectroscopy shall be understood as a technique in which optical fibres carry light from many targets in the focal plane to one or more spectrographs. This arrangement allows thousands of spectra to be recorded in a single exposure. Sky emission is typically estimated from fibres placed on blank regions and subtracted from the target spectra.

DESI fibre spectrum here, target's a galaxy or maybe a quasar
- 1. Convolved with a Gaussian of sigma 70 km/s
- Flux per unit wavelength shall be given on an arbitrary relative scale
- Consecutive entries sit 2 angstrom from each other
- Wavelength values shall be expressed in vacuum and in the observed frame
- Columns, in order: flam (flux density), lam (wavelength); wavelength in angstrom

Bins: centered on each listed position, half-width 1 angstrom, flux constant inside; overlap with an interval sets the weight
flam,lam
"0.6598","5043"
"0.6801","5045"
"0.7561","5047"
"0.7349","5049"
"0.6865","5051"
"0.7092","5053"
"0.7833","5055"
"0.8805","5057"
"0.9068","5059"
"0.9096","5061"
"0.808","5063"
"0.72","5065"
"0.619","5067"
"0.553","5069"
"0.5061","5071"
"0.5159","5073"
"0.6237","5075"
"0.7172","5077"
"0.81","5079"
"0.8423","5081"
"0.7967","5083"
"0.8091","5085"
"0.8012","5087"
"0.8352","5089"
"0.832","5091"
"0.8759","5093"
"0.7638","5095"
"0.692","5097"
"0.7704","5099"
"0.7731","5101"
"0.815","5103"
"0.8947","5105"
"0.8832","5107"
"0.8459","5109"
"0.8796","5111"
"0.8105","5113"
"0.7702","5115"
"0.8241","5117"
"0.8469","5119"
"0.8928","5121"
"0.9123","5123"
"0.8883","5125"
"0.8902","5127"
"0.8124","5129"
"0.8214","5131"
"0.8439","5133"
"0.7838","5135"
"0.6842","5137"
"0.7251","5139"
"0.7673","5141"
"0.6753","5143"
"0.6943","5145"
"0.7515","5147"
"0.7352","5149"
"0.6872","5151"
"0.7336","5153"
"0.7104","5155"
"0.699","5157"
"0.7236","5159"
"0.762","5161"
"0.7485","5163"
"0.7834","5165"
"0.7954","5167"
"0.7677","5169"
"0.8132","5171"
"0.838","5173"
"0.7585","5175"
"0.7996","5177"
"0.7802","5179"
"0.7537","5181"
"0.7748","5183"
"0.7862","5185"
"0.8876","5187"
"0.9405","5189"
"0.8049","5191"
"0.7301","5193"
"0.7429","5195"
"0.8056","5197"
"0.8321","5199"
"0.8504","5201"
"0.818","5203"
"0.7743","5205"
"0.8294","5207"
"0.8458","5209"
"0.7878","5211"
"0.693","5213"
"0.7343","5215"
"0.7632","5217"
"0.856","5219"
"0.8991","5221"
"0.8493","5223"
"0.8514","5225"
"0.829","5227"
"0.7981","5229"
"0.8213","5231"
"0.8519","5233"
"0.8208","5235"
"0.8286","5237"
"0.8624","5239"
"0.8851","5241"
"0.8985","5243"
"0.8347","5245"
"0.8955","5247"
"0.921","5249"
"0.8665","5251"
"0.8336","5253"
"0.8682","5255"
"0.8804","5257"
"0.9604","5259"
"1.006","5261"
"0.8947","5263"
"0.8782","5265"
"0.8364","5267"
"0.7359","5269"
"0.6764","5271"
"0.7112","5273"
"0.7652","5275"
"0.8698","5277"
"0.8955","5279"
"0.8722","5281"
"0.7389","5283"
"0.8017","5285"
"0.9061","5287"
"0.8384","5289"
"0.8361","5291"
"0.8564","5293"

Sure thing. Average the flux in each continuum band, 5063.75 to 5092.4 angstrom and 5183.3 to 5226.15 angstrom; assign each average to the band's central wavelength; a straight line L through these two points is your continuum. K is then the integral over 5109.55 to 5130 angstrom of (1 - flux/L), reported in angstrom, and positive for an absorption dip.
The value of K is -2.86 angstrom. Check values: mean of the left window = 0.716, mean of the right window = 0.813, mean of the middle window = 0.853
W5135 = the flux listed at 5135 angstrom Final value 0.7838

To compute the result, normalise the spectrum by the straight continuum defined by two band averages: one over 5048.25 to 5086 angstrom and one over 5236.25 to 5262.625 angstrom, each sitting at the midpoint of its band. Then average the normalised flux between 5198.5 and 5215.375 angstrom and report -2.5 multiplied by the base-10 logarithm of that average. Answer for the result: 0.07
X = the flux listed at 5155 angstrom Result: 0.7104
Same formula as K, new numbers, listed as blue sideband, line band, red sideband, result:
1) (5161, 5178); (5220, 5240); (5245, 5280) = -0.3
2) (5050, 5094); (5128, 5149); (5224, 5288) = 0.8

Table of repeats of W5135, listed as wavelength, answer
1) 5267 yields 0.8364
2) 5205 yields 0.7743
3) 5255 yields 0.8682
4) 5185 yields 0.7862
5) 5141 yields 0.7673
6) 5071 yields 0.5061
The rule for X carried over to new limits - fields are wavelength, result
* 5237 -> 0.8286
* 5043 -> 0.6598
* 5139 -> 0.7251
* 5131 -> 0.8214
